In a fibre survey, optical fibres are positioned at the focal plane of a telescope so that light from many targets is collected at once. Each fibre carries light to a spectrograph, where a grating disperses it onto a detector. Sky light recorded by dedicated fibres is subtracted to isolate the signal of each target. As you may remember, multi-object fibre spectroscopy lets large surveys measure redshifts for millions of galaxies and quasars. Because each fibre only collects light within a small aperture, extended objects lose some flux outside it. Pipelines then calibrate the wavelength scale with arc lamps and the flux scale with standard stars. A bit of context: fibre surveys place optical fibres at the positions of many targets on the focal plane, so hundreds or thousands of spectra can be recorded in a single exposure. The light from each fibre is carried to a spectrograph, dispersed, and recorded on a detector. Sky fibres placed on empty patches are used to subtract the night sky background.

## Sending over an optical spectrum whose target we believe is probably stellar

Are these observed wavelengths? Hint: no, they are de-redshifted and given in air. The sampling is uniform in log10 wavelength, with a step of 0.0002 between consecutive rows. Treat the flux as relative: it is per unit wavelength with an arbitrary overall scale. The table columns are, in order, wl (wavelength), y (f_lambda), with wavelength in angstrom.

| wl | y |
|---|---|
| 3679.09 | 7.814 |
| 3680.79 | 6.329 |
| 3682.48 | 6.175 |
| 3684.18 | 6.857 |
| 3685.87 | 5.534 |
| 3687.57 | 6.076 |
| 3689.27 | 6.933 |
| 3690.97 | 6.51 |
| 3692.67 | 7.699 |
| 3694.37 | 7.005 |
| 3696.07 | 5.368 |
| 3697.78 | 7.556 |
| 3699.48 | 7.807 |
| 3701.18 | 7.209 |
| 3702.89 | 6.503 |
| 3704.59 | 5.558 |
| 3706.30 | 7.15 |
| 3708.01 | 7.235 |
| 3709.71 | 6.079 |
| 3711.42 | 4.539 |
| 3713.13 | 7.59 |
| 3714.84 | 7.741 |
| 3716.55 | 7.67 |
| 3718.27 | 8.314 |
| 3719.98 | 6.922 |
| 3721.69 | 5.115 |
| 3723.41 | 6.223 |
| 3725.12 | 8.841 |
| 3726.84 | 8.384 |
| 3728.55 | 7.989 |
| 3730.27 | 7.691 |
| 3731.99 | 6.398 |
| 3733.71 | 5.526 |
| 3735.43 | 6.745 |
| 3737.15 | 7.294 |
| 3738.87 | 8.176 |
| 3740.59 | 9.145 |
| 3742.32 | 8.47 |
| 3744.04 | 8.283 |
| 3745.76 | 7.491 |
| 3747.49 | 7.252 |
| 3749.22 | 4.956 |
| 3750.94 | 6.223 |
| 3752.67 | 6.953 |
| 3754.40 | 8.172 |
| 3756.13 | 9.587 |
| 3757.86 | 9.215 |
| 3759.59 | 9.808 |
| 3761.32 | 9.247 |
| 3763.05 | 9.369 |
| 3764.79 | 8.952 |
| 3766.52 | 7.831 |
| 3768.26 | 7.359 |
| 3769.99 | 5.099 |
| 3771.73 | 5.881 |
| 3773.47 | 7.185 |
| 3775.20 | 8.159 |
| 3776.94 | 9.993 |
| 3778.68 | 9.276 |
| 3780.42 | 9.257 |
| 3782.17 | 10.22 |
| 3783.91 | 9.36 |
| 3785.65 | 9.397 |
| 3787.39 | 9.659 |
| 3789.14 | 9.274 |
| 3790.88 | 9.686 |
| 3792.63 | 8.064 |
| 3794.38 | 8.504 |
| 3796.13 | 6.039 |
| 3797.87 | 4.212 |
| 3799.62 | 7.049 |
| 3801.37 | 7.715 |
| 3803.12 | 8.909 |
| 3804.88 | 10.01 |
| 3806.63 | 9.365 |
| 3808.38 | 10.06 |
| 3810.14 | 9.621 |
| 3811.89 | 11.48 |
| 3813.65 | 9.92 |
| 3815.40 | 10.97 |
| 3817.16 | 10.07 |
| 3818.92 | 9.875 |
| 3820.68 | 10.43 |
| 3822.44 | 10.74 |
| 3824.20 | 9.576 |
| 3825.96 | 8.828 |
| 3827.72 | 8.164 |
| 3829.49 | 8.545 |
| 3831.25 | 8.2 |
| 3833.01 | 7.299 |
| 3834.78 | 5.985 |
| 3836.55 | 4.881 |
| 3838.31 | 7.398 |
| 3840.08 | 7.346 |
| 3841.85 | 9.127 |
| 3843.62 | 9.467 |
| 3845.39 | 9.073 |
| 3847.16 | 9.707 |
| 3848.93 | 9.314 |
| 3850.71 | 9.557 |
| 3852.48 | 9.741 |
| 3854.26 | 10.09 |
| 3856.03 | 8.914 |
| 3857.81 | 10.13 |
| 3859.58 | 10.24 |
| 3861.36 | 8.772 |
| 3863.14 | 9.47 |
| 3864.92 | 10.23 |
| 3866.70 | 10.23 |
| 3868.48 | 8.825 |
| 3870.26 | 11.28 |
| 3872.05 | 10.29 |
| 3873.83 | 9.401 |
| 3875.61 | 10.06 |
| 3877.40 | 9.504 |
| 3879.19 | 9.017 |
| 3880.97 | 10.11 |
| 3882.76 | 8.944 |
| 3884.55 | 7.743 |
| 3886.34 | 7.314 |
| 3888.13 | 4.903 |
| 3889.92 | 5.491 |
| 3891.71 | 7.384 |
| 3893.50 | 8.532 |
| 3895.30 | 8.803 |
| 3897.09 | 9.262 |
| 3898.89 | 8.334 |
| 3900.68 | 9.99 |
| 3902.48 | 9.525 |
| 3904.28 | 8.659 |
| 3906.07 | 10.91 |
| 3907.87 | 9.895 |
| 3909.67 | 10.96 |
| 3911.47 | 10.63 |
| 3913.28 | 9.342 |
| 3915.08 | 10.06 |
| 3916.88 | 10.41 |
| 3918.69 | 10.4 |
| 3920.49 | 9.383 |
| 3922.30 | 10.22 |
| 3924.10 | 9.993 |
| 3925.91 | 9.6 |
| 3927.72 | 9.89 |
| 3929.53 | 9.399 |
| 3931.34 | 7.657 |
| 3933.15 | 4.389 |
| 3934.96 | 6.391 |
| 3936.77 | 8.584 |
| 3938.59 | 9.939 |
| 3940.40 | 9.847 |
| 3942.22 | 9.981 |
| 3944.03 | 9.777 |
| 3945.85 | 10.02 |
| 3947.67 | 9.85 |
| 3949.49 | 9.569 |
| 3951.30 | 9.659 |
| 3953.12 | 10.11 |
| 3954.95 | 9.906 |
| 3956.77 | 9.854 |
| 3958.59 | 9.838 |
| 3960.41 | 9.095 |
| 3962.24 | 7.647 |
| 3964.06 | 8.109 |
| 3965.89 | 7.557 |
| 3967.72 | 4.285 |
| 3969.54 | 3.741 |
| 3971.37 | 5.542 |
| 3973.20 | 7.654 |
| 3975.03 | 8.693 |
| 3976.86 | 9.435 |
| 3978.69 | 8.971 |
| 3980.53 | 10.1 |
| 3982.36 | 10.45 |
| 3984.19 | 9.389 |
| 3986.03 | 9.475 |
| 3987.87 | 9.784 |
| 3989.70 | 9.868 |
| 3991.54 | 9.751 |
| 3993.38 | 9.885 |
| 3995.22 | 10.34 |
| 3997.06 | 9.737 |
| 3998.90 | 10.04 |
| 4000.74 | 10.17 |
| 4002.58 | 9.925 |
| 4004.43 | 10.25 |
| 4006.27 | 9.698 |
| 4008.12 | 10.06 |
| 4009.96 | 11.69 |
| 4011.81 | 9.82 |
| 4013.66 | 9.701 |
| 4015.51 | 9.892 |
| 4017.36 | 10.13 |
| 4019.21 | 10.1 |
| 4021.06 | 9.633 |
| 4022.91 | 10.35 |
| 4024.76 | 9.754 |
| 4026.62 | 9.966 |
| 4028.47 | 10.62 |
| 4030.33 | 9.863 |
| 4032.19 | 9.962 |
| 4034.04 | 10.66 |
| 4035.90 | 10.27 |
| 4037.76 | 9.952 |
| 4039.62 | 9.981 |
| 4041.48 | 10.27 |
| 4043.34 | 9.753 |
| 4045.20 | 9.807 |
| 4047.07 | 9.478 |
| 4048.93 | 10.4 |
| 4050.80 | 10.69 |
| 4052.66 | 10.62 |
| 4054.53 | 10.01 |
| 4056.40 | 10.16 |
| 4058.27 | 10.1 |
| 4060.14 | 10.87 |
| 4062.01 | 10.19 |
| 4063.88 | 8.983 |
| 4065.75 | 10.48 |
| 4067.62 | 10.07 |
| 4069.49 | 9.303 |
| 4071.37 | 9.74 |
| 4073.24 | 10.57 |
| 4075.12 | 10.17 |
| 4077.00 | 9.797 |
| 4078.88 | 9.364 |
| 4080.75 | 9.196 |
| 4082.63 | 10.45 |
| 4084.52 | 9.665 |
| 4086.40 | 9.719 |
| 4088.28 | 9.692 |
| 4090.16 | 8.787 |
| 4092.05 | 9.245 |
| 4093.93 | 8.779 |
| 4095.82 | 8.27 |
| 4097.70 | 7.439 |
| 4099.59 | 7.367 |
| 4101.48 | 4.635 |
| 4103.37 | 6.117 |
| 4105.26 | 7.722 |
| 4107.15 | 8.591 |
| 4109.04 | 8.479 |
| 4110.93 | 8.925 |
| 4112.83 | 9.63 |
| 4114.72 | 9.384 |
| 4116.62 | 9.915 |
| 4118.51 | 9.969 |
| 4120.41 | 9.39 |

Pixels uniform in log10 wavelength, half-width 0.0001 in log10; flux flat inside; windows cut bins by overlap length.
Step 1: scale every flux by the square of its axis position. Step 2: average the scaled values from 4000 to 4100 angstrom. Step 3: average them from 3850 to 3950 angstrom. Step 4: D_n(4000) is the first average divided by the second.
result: 1.1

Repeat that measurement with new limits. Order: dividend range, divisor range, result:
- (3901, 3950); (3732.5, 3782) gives 1.30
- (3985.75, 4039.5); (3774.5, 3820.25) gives 1.23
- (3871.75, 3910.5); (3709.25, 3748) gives 1.32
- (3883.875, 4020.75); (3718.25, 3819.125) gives 1.22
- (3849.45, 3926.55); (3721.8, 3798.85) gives 1.26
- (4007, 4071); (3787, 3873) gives 1.24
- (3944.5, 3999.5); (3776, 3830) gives 1.06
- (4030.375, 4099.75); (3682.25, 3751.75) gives 1.67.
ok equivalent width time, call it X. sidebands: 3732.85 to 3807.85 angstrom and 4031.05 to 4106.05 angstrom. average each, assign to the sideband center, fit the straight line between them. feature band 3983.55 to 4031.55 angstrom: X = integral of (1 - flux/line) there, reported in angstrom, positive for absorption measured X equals -4.2 angstrom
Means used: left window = 8.11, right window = 9.47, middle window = 10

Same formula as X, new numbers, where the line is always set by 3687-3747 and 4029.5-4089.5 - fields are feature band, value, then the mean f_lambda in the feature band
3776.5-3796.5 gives -3.7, 9.11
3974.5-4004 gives -1.1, 9.77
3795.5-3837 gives -4.0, 8.72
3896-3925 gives -3.7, 9.87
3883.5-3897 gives 2.0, 7.31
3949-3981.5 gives 3.2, 8.31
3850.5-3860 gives -1.7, 9.78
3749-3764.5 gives -1.8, 8.33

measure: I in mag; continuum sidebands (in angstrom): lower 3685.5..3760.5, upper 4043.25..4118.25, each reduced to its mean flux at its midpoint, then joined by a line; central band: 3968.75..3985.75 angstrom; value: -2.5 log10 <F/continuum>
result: 0.05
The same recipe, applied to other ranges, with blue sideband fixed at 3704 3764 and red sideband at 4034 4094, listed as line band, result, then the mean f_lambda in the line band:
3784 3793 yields -0.18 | 9.3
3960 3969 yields 0.28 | 7.09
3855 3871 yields -0.16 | 9.78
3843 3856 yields -0.14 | 9.52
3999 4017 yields -0.07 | 10.1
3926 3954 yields 0.00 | 9.02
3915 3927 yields -0.13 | 10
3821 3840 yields 0.02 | 8.01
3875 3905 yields 0.03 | 8.43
